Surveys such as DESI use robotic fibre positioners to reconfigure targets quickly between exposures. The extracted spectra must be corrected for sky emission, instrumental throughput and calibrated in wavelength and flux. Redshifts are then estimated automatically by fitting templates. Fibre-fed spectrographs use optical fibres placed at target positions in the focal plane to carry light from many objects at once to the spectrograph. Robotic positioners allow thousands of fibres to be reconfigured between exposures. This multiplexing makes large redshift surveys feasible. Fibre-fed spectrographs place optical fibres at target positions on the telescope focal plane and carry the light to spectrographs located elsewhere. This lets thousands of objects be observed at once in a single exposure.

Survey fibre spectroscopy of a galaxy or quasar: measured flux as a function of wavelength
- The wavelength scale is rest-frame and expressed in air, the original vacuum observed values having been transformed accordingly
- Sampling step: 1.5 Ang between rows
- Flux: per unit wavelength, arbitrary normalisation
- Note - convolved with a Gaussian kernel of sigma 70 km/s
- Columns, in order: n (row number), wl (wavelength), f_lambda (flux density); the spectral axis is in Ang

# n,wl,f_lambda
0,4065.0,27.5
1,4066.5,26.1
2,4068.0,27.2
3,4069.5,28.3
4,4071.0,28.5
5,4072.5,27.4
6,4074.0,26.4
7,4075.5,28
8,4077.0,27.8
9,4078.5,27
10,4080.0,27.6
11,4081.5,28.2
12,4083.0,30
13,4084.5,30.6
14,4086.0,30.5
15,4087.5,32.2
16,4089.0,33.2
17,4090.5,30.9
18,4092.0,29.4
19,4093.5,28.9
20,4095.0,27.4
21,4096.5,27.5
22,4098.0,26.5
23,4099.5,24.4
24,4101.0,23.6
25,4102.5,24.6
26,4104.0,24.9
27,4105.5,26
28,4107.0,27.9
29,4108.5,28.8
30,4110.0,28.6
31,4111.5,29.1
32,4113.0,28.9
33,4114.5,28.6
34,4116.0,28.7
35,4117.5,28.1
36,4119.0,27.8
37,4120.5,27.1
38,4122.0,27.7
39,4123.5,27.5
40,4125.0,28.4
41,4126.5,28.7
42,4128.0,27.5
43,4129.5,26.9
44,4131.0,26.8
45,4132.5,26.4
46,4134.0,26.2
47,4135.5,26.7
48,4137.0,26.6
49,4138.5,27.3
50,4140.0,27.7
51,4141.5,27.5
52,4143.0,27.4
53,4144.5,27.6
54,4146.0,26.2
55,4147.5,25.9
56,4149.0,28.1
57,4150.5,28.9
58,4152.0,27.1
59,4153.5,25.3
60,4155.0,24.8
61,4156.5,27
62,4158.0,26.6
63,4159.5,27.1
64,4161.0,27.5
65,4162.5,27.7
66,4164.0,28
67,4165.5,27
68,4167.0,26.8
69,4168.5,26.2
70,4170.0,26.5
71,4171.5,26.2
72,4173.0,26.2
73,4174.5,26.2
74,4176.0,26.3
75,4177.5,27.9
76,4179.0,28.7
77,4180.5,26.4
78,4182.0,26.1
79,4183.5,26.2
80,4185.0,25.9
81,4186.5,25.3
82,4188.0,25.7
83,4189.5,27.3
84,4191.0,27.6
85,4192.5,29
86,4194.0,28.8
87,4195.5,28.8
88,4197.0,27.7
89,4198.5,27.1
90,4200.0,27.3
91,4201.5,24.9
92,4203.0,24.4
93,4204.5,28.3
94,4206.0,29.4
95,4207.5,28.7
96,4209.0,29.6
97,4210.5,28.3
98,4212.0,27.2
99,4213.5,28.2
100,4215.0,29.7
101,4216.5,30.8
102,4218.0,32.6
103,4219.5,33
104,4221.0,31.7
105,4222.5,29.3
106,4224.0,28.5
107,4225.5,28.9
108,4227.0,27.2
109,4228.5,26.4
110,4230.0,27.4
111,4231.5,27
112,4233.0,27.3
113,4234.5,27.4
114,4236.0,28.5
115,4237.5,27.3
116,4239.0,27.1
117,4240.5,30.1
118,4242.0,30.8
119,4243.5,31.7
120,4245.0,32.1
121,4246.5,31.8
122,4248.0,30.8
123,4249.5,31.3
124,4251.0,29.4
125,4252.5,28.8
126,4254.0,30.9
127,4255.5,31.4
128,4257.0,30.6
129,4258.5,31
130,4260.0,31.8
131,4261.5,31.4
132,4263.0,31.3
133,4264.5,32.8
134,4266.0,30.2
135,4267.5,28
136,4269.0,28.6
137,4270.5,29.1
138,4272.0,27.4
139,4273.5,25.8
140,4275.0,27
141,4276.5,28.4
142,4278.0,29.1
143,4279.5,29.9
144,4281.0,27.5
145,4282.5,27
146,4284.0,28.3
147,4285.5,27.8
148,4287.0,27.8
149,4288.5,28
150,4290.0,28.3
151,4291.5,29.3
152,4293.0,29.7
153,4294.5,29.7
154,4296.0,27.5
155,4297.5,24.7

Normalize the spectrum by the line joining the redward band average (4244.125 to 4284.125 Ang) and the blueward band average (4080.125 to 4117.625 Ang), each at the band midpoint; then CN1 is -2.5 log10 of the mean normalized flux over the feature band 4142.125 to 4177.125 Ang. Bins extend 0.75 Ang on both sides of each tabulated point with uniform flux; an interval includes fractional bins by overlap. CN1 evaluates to 0.08 mag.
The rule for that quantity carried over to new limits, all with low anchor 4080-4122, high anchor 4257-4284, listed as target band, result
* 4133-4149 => 0.06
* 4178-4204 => 0.07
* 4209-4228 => -0.02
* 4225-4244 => 0.03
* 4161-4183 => 0.07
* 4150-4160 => 0.08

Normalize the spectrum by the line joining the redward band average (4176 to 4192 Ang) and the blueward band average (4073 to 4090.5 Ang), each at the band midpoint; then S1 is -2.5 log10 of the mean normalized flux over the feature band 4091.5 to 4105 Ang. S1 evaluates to 0.10 mag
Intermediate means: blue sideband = 29.3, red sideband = 26.7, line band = 26.3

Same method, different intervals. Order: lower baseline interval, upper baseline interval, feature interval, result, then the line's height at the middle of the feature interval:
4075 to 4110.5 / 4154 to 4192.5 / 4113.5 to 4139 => 0.002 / 27.5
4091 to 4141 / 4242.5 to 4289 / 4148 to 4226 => 0.029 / 28.4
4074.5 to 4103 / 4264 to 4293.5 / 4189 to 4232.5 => -0.001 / 28.4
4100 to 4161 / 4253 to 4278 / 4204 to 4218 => -0.017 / 28.7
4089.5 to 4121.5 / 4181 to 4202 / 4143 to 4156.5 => 0.019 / 27.3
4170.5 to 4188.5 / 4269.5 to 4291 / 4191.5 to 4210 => -0.043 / 26.8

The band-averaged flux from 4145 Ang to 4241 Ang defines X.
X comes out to 27.6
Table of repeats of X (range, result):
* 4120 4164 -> 27.1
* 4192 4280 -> 29.1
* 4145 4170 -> 26.9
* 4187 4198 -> 27.8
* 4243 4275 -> 30.2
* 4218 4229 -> 29.6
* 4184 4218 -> 27.8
